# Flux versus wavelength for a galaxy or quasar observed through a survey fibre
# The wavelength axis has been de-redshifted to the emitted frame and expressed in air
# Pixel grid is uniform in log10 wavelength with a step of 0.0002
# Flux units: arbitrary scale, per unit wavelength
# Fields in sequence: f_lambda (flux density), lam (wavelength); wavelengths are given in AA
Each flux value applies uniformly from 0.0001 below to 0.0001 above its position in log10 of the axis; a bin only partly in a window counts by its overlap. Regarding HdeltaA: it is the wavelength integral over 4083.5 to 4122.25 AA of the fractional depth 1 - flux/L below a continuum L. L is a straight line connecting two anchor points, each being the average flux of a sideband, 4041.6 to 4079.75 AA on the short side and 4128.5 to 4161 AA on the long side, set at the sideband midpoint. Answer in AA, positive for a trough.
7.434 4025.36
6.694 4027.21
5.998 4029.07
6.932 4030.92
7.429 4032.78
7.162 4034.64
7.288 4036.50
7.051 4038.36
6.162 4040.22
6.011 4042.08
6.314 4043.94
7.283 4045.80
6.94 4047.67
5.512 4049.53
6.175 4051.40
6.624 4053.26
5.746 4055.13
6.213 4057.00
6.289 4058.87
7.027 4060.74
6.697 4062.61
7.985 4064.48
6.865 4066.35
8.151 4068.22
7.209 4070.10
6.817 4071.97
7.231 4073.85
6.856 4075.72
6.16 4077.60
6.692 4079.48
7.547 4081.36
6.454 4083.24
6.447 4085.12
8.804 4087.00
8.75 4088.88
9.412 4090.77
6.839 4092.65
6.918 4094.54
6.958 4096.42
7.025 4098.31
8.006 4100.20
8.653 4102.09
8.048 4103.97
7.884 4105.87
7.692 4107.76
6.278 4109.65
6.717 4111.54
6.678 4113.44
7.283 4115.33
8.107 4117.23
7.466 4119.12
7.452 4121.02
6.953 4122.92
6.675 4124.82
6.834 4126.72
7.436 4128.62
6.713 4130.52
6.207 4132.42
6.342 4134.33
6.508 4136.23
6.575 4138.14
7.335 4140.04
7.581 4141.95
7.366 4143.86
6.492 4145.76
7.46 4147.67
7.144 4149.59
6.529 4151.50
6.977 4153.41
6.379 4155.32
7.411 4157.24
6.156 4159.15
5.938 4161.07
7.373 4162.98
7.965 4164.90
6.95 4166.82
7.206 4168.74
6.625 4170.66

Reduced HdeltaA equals -4.5 AA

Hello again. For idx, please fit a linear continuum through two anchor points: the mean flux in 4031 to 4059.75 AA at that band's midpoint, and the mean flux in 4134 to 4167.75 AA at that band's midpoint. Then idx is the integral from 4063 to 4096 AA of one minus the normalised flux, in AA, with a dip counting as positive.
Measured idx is -3.3 AA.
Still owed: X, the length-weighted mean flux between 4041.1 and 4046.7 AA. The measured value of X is 6.54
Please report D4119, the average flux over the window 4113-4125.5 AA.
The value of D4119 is 7.27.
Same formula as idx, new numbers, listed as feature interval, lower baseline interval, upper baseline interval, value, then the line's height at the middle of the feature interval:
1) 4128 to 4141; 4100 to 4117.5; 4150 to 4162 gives 0.54 AA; 7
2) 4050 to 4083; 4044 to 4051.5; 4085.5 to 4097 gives 1.32 AA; 7.1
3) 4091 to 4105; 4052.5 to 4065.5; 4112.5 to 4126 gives -1.13 AA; 7.02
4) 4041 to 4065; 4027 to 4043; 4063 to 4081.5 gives 1.50 AA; 6.93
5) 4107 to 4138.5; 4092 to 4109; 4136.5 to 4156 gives 1.44 AA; 7.27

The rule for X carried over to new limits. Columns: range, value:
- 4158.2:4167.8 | 6.88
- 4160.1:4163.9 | 6.65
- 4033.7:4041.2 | 6.91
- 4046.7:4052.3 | 6.21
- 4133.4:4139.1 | 6.48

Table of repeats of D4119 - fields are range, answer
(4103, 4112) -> 7.37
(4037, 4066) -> 6.55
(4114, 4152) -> 7.03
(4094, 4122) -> 7.42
